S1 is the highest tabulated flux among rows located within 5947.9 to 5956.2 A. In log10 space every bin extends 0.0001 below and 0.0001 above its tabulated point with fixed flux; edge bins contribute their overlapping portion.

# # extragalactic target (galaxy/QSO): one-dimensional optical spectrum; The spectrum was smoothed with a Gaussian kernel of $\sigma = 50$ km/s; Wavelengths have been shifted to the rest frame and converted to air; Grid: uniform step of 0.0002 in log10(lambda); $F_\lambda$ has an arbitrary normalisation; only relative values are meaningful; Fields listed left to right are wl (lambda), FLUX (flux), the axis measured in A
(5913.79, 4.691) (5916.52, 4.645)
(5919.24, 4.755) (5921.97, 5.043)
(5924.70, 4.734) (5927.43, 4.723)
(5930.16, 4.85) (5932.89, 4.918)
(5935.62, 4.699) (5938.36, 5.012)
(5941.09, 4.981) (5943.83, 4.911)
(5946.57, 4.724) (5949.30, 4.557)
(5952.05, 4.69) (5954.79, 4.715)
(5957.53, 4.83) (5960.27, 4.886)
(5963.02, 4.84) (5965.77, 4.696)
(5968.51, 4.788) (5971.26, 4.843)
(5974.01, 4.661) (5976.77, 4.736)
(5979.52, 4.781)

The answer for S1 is 4.715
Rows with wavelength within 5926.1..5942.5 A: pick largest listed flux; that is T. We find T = 5.012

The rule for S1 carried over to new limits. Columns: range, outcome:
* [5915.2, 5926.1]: 5.043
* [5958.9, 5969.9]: 4.886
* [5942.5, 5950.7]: 4.911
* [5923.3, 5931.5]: 4.85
